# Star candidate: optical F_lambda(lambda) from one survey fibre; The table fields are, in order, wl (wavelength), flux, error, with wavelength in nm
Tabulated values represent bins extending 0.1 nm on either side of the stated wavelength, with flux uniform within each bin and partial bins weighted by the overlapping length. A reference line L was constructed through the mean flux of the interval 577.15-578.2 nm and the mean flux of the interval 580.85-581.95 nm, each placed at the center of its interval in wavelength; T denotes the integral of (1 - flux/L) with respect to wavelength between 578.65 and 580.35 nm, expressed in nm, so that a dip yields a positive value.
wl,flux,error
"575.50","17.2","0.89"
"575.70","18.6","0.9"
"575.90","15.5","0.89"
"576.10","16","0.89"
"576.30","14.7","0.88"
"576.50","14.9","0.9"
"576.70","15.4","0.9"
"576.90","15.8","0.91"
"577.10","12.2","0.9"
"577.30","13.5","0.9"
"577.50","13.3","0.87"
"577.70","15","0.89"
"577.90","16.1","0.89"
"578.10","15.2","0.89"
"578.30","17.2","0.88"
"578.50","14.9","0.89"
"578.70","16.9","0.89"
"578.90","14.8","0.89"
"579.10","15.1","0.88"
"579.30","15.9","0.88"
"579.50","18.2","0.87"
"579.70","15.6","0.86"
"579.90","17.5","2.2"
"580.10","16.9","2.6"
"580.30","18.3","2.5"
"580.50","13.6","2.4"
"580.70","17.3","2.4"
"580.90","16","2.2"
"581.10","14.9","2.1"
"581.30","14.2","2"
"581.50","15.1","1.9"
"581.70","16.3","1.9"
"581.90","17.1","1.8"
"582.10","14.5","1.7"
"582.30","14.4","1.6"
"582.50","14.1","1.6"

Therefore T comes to -0.172 nm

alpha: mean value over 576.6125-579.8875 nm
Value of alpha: 15.4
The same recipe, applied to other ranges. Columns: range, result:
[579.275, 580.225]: 16.9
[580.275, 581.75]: 15.6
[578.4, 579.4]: 15.5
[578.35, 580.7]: 16.2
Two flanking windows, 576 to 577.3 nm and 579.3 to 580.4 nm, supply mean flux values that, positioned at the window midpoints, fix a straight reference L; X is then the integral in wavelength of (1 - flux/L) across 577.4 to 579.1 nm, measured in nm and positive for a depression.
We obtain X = 0.06 nm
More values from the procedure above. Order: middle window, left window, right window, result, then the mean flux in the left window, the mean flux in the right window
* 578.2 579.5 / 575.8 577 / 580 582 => -0.024 nm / 15.4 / 16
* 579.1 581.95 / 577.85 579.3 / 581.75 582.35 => -0.101 nm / 15.7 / 15.5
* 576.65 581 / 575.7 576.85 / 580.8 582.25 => -0.046 nm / 15.6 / 15.4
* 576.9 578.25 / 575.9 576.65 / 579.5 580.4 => 0.128 nm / 15.3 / 17.2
